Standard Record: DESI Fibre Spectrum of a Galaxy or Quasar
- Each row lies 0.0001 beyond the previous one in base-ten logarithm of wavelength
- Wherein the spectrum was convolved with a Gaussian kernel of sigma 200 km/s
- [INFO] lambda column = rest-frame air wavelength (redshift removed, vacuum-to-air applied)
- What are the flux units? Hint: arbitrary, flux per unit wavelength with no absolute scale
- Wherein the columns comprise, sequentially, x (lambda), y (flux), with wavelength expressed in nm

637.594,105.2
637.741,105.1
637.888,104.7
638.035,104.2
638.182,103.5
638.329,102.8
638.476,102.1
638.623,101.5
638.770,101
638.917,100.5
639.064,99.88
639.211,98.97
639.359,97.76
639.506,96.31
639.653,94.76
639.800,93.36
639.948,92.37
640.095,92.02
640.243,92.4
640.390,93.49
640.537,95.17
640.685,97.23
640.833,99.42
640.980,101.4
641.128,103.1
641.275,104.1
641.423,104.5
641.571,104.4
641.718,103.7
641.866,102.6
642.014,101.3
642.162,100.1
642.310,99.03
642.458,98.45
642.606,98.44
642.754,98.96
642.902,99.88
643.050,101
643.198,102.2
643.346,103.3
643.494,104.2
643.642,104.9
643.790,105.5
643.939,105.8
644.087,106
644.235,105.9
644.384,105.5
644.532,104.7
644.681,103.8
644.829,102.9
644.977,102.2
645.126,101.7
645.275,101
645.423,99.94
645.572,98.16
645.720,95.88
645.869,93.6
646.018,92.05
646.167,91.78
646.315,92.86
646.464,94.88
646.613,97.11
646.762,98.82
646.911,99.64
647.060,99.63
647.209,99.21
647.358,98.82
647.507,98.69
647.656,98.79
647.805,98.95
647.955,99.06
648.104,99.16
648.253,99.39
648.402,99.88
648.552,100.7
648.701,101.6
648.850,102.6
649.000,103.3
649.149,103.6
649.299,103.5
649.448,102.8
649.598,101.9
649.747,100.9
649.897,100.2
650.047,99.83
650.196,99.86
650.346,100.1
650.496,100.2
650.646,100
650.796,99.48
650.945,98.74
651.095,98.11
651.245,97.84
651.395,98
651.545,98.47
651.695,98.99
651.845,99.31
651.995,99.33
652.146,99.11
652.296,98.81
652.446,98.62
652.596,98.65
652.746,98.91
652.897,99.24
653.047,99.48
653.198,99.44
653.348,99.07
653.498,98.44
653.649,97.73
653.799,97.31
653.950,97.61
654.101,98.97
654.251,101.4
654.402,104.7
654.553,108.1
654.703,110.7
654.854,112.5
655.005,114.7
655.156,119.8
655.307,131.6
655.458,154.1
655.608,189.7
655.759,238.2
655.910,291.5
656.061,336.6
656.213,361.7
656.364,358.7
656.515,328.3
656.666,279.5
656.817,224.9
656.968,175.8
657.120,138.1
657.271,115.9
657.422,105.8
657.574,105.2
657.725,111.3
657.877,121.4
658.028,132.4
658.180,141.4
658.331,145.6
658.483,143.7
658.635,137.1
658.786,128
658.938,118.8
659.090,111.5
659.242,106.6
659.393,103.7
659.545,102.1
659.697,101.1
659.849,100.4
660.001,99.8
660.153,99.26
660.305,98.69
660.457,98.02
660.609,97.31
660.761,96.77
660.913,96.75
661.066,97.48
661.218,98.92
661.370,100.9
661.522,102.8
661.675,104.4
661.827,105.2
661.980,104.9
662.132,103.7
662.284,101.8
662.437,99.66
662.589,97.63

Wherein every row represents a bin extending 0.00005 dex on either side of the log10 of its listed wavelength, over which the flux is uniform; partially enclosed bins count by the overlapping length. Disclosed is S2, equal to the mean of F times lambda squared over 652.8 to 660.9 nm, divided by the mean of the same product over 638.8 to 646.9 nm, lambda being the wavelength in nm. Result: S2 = 1.49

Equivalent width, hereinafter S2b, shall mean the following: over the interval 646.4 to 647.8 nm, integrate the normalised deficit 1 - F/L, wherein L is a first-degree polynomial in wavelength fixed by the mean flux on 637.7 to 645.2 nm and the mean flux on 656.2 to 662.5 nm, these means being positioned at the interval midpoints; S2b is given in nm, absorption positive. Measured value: 0.16 nm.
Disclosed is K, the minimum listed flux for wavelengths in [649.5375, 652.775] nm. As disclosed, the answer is 97.84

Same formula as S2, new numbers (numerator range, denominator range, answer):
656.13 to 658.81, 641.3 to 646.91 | 1.88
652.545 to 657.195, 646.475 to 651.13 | 1.67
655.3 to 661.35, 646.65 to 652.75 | 1.59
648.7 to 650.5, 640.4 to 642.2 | 1.03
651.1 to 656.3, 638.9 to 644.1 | 1.36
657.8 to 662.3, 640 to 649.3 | 1.15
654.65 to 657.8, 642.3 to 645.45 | 1.98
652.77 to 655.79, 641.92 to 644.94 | 1.18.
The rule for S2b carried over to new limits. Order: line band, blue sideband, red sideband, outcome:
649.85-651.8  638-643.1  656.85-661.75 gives 0.154 nm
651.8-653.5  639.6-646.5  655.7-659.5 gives 0.604 nm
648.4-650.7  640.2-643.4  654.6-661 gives 0.453 nm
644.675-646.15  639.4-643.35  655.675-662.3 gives 0.152 nm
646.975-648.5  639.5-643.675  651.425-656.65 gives 0.292 nm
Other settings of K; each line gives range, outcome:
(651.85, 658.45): 97.31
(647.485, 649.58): 98.69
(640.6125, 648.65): 91.78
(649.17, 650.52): 99.83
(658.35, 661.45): 96.75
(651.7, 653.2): 98.62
